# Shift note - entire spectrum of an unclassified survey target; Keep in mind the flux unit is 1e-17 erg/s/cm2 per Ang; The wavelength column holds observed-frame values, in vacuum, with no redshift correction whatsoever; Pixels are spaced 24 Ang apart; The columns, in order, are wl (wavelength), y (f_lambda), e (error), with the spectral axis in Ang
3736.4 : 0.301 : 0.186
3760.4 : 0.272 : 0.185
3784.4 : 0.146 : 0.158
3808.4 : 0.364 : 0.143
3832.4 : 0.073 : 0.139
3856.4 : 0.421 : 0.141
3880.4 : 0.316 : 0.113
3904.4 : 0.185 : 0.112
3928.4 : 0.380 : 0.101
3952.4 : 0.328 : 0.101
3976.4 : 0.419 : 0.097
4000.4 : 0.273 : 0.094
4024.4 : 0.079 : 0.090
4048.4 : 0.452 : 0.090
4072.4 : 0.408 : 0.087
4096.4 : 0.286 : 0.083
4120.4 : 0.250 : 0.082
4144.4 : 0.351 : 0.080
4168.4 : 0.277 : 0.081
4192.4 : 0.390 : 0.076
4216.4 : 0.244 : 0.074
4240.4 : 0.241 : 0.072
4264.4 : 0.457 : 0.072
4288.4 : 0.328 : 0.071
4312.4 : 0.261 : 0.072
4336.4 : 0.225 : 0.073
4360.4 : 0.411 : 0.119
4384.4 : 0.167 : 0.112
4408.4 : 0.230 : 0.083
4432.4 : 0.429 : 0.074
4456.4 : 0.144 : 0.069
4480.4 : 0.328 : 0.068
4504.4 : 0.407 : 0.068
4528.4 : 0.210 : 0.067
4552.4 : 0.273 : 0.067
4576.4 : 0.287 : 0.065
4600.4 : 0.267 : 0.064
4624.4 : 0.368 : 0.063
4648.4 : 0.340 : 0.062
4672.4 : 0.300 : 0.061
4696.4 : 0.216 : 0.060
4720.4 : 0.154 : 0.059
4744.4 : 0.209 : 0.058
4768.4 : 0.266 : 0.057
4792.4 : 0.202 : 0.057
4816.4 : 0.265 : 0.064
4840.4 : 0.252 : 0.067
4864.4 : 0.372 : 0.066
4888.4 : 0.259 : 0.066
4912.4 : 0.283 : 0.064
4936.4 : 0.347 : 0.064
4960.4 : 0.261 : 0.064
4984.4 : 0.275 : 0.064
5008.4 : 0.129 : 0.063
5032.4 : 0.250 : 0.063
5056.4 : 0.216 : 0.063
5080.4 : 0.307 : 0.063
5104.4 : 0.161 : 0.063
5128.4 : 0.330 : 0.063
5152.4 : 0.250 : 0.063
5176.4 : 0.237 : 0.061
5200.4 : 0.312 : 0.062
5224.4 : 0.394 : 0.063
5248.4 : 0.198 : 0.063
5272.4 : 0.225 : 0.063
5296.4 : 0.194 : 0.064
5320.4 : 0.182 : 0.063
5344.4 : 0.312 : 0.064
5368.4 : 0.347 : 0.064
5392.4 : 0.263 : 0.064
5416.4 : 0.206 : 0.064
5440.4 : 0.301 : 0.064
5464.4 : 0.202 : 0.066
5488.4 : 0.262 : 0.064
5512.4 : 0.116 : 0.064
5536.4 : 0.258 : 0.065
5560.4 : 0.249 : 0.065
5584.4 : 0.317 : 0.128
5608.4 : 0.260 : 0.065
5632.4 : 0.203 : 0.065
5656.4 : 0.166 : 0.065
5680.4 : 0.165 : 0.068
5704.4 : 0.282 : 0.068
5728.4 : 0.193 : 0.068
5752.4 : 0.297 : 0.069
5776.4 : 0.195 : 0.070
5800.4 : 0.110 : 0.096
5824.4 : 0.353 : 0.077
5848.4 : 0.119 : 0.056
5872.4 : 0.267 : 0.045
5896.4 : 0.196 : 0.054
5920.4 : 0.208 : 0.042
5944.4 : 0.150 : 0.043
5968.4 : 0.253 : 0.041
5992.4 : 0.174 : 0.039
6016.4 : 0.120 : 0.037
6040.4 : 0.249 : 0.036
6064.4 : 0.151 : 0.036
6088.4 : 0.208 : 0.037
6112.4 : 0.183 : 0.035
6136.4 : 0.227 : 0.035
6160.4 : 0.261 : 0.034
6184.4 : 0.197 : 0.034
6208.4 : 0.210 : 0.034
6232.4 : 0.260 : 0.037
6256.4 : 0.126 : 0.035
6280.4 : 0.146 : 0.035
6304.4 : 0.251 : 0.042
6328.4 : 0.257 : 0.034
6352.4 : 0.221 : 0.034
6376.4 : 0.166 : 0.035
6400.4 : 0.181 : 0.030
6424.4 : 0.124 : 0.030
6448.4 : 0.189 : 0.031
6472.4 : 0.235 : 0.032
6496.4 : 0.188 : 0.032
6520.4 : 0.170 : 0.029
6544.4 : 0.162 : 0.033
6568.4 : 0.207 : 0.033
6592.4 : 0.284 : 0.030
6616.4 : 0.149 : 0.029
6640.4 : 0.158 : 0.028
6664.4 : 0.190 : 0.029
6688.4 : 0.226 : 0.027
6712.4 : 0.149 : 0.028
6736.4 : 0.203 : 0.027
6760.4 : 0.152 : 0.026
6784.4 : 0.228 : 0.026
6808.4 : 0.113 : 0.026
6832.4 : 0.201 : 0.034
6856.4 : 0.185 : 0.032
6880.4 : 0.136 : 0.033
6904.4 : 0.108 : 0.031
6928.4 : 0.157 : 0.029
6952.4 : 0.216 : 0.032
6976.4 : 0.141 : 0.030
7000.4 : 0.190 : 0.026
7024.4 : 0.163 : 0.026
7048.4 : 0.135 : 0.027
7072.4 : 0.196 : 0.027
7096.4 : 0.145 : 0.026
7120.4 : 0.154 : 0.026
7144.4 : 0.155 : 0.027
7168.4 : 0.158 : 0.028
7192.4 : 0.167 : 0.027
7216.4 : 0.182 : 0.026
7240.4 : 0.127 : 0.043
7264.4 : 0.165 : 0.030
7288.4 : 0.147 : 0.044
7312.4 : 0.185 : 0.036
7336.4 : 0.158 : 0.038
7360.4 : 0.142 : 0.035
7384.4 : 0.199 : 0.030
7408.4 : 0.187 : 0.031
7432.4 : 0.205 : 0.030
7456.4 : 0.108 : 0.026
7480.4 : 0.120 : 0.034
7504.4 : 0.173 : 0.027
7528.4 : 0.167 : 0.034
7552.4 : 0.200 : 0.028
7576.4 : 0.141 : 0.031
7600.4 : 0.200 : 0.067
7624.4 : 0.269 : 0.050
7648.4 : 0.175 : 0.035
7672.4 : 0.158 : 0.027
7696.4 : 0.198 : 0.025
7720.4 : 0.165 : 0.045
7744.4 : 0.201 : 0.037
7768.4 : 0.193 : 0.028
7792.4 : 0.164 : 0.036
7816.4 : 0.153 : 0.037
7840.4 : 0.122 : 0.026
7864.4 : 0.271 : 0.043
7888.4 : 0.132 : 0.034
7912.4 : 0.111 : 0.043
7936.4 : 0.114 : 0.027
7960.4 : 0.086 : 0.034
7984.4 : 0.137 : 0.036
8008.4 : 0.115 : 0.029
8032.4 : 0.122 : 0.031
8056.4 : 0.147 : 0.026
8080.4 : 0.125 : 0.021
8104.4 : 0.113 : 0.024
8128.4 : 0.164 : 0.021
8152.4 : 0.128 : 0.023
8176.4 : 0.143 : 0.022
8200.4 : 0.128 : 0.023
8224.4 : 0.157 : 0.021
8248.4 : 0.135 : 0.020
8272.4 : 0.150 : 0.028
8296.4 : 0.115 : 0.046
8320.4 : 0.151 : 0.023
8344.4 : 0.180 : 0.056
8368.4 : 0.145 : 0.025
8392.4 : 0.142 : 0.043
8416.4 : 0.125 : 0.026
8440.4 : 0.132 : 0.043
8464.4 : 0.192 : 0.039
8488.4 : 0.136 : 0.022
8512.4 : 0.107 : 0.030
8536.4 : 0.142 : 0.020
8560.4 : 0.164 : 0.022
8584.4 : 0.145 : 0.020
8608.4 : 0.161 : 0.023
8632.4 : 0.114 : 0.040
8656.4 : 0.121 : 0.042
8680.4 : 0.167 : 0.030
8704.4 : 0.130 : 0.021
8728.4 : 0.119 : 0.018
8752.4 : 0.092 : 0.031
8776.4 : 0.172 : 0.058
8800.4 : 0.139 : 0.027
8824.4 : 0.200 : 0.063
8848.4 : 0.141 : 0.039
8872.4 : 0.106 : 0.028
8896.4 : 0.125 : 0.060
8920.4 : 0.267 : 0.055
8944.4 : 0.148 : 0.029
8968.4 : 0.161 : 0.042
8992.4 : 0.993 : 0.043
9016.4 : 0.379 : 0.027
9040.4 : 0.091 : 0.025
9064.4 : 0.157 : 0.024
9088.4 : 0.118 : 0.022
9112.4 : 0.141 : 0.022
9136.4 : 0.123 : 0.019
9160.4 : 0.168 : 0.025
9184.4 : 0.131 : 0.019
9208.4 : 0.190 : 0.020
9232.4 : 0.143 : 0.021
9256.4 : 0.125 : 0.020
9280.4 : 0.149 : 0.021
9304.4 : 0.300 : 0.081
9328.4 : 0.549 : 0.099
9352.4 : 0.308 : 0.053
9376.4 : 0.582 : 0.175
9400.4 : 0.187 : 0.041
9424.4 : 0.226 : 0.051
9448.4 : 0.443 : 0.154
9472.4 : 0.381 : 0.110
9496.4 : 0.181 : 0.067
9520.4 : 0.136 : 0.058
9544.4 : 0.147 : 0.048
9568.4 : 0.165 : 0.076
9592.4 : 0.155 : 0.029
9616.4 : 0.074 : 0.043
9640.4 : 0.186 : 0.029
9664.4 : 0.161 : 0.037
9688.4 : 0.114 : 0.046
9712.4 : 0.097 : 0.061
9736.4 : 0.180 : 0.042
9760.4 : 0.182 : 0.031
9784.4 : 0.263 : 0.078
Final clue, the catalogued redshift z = 1.41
